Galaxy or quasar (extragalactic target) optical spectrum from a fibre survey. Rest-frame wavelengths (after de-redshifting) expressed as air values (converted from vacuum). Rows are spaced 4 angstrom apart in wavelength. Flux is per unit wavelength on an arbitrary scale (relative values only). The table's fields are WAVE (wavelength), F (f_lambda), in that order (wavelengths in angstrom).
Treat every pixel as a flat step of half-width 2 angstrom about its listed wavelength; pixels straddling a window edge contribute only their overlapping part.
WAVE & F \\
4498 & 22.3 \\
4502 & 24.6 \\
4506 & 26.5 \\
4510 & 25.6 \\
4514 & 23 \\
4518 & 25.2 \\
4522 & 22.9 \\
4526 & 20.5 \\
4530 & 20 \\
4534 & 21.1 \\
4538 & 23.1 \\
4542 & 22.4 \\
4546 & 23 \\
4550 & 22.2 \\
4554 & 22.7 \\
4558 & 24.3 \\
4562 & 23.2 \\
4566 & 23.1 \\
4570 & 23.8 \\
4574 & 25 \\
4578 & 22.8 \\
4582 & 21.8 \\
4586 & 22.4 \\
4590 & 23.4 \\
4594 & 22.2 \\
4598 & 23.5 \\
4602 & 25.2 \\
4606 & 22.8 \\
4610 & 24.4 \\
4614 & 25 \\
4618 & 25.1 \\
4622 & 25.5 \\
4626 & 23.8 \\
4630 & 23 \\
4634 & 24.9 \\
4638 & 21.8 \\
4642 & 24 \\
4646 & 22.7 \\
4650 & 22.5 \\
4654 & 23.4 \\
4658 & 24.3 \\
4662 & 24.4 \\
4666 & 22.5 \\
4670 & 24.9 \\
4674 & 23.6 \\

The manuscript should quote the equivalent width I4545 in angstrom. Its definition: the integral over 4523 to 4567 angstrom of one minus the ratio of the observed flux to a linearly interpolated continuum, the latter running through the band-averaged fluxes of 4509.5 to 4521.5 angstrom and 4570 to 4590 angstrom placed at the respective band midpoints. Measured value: 2.61 angstrom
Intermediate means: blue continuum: 24.3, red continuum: 23.1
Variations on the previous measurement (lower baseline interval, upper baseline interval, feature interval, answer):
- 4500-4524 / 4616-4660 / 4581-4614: 0.90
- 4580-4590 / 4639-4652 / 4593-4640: -2.68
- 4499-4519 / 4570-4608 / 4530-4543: 1.31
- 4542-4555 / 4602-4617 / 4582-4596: 0.69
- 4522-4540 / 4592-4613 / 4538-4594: -1.40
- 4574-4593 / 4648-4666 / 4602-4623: -1.34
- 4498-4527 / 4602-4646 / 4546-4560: 0.57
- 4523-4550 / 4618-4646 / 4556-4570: -0.77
